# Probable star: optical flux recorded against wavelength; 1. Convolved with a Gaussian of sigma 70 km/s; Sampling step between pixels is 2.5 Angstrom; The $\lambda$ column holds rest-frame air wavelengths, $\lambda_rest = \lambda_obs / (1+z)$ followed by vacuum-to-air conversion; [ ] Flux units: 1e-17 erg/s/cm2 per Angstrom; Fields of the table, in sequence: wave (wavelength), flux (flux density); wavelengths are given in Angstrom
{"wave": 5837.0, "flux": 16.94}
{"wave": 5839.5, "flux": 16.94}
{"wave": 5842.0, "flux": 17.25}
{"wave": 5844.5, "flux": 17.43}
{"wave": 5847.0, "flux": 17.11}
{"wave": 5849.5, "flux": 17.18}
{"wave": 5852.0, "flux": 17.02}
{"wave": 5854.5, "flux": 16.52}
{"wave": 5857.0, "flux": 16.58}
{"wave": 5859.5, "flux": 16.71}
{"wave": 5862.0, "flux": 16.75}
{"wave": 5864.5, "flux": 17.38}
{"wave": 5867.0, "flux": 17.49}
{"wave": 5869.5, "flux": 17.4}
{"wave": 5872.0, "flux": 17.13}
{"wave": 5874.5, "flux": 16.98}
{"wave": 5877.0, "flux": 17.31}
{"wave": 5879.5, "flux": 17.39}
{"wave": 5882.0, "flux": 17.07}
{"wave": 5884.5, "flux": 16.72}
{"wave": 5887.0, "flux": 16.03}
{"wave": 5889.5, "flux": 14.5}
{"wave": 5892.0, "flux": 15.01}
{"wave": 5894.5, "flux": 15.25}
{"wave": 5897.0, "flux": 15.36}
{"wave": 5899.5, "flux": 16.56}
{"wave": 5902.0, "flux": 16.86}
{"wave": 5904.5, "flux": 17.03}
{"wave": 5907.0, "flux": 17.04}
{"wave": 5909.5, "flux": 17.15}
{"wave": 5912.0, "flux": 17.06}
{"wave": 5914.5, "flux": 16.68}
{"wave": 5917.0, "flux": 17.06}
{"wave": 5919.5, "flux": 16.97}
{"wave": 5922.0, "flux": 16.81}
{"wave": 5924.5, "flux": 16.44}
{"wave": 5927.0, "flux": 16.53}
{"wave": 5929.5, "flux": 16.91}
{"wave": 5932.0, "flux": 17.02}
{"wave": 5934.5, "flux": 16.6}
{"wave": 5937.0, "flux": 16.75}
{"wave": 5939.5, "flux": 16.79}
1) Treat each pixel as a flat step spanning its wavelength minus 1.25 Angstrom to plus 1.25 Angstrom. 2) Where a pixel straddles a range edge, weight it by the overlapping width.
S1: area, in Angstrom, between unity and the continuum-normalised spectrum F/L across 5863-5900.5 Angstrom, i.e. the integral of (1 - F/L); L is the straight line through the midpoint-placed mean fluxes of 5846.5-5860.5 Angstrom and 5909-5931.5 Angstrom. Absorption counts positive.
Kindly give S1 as 0.7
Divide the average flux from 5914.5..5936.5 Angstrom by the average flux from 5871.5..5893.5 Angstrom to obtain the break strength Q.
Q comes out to 1.02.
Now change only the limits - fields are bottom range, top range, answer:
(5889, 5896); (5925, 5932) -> 1.12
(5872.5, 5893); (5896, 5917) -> 1.02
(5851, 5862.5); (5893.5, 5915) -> 0.99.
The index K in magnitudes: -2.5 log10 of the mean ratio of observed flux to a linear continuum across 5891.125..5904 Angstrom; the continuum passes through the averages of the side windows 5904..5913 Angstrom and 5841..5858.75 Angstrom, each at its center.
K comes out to 0.076 mag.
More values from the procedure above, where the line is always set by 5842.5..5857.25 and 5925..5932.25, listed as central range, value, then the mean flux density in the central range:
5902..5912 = -0.01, 17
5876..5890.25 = 0.02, 16.6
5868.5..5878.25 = -0.02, 17.2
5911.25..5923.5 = -0.01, 16.9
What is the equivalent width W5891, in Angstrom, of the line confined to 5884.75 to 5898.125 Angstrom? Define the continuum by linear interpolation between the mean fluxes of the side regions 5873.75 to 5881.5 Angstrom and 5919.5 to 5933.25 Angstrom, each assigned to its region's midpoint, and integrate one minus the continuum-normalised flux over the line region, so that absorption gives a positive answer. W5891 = 1.4 Angstrom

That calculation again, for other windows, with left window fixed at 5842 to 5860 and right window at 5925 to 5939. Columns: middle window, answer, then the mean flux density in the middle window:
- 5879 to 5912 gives 1.0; 16.3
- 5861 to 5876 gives -0.2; 17.2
